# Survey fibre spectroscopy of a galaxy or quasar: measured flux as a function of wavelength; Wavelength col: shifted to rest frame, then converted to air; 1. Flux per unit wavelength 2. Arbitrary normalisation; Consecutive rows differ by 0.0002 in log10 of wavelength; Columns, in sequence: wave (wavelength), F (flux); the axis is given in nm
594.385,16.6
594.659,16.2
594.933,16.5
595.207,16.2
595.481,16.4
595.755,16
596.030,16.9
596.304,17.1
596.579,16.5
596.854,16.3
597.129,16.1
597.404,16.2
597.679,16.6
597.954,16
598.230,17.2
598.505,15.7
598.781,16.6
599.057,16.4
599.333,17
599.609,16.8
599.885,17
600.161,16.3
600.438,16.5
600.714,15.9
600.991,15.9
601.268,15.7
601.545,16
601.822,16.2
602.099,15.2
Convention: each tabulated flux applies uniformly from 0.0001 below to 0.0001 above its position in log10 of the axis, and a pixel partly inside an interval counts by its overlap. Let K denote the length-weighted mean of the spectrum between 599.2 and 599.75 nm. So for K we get 16.9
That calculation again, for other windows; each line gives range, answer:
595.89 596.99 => 16.7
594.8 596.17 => 16.4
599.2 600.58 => 16.7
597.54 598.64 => 16.4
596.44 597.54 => 16.3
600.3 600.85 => 16.2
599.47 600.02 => 16.9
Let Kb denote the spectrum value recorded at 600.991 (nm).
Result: 15.9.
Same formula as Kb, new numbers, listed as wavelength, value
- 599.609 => 16.8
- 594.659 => 16.2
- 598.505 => 15.7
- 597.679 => 16.6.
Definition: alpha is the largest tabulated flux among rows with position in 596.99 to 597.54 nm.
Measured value 16.2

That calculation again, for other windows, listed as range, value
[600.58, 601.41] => 15.9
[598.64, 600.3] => 17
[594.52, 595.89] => 16.5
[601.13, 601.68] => 16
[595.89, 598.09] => 17.1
